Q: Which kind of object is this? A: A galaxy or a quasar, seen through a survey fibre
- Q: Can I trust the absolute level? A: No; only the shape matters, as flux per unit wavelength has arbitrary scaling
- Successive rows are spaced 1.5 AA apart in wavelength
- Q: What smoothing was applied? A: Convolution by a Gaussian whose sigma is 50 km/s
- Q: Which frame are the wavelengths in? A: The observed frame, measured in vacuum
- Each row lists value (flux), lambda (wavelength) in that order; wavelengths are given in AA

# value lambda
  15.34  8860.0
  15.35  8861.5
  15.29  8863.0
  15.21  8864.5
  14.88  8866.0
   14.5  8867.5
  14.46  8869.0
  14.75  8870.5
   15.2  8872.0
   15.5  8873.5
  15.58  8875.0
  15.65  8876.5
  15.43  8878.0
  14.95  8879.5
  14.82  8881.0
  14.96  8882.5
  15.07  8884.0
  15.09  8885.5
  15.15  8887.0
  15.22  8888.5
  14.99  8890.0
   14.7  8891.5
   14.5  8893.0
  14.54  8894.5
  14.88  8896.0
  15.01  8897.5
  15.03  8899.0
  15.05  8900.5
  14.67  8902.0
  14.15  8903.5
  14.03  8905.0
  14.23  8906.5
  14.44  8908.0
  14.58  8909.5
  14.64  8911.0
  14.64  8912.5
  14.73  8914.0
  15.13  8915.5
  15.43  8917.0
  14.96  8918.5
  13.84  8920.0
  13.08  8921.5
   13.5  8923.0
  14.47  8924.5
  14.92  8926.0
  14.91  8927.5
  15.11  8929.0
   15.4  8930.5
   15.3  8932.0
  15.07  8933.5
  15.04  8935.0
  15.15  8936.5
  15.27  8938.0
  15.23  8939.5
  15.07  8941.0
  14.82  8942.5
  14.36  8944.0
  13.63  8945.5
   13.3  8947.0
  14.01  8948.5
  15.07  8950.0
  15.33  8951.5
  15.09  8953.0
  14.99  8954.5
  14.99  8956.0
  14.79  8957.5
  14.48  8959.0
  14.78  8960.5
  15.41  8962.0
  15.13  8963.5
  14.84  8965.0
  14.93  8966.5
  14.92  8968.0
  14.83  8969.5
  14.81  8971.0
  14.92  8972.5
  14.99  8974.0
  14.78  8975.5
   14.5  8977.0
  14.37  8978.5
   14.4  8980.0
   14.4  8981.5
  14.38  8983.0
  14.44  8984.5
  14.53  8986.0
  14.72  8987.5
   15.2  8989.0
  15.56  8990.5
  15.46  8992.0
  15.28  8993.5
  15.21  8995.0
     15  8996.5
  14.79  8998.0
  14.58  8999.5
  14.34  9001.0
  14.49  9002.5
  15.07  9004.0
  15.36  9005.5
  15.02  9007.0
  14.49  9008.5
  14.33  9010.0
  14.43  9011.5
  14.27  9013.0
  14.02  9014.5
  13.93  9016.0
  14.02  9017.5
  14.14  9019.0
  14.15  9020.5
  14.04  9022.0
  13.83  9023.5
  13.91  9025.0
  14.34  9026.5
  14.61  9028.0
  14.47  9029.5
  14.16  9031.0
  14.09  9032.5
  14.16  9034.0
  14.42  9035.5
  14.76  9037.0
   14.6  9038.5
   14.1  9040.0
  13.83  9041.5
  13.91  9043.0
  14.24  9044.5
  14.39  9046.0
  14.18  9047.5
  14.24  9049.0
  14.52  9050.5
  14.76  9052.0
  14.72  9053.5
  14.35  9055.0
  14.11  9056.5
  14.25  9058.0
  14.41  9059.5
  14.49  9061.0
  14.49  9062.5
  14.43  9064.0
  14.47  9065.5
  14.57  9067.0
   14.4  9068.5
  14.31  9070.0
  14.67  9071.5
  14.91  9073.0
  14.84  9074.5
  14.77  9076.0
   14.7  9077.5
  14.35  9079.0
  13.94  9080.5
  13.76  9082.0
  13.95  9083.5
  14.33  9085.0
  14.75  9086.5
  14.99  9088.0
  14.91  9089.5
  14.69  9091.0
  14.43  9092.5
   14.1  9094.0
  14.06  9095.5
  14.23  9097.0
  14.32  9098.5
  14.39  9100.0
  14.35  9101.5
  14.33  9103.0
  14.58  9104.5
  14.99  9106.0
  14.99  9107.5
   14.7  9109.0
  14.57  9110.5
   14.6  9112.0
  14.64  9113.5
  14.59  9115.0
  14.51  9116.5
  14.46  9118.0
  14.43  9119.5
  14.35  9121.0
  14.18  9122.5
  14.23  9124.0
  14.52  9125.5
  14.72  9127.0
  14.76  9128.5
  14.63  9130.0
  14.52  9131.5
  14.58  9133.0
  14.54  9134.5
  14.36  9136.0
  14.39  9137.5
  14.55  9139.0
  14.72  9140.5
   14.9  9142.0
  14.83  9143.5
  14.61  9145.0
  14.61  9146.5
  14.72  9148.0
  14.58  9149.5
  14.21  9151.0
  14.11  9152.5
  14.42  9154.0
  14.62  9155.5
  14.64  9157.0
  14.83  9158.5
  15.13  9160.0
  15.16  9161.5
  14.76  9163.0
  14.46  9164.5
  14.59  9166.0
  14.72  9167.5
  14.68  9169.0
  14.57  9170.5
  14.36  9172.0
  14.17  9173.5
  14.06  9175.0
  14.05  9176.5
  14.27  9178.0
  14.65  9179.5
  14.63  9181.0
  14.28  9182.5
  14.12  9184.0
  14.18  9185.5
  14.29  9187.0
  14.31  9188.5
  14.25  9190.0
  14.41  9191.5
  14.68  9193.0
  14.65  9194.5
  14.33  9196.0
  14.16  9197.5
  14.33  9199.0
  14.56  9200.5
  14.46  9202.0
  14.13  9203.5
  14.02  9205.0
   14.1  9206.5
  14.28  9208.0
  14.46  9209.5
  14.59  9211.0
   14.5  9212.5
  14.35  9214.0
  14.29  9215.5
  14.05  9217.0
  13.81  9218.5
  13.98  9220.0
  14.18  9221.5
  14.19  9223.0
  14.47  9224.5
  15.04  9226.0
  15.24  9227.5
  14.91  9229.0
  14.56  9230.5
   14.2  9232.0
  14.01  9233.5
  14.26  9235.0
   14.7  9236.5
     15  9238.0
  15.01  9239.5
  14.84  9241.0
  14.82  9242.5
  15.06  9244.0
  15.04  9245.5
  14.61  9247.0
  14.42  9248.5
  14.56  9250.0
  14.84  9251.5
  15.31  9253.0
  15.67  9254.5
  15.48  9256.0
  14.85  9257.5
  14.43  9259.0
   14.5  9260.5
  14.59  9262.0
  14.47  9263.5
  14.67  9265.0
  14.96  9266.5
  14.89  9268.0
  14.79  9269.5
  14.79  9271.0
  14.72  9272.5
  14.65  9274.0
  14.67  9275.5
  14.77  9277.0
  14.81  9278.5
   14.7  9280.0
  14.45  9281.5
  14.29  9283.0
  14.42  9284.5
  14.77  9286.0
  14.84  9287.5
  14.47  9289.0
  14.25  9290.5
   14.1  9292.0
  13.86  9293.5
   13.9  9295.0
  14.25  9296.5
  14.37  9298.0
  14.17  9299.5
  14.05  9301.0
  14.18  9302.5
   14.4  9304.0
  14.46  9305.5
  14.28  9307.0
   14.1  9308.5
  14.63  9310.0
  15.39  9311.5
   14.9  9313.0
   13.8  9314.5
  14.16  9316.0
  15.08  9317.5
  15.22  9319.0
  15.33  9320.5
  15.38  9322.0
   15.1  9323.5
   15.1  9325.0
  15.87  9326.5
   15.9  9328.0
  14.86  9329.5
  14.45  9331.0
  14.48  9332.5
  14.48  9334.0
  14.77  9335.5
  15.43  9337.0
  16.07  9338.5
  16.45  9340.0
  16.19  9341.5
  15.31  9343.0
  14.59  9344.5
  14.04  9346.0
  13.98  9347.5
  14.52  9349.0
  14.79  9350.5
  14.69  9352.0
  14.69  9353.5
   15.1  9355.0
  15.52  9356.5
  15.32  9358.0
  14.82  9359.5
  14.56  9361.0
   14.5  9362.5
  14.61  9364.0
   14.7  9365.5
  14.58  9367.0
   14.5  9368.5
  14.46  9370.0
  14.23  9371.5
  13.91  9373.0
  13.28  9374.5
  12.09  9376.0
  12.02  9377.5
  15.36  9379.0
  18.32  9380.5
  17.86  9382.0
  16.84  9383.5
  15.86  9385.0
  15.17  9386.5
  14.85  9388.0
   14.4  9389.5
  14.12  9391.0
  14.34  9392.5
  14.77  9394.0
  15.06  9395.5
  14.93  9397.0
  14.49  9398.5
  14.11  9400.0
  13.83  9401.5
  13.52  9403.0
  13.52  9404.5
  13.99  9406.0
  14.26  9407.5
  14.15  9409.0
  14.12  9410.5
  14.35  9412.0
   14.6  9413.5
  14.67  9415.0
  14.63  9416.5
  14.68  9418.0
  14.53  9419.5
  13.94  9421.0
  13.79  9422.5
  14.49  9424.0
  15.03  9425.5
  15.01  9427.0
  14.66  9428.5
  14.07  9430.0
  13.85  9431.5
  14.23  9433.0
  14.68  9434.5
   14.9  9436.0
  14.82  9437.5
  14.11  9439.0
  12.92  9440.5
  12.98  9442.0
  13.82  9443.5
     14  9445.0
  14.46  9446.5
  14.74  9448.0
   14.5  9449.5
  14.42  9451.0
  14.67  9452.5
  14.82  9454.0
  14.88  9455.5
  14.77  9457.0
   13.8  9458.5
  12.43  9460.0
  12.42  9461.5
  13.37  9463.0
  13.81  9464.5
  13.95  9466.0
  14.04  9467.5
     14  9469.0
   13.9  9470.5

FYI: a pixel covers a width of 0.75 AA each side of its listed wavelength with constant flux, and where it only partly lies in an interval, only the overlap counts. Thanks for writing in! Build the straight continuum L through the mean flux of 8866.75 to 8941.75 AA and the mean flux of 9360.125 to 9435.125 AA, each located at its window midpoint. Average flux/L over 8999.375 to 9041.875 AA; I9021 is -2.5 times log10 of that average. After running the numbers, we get 0.03 mag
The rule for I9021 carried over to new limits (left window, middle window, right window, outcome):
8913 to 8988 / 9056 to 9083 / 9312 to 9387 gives 0.03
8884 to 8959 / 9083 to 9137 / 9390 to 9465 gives 0.00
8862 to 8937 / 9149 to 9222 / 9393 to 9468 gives 0.01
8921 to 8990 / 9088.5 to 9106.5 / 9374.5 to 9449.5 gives 0.02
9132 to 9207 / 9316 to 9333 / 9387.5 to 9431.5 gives -0.05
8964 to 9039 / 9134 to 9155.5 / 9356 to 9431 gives 0.00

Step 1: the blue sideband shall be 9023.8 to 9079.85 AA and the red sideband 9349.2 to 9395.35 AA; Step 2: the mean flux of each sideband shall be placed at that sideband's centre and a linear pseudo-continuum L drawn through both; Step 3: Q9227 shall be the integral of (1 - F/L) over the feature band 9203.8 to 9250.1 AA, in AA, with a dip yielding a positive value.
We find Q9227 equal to 0.4 AA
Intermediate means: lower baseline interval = 14.4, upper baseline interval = 14.8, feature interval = 14.5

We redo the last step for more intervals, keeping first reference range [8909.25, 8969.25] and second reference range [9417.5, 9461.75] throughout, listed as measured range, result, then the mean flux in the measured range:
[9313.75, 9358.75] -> -2.14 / 15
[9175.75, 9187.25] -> 0.15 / 14.3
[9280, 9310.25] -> 0.14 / 14.3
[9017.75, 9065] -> 1.16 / 14.3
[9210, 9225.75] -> 0.21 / 14.3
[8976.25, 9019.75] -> 0.16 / 14.6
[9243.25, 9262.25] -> -0.60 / 14.9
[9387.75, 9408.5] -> -0.01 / 14.3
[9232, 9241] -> -0.09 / 14.6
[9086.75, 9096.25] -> 0.04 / 14.5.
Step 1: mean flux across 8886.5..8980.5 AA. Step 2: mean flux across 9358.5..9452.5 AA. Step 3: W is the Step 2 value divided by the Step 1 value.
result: 1.0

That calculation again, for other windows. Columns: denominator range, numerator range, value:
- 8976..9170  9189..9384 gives 1.01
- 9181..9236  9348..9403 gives 1.03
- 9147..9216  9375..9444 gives 1.00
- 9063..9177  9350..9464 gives 0.99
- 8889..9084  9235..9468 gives 1.00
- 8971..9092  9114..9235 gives 1.00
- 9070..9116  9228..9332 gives 1.01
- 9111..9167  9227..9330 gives 1.01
